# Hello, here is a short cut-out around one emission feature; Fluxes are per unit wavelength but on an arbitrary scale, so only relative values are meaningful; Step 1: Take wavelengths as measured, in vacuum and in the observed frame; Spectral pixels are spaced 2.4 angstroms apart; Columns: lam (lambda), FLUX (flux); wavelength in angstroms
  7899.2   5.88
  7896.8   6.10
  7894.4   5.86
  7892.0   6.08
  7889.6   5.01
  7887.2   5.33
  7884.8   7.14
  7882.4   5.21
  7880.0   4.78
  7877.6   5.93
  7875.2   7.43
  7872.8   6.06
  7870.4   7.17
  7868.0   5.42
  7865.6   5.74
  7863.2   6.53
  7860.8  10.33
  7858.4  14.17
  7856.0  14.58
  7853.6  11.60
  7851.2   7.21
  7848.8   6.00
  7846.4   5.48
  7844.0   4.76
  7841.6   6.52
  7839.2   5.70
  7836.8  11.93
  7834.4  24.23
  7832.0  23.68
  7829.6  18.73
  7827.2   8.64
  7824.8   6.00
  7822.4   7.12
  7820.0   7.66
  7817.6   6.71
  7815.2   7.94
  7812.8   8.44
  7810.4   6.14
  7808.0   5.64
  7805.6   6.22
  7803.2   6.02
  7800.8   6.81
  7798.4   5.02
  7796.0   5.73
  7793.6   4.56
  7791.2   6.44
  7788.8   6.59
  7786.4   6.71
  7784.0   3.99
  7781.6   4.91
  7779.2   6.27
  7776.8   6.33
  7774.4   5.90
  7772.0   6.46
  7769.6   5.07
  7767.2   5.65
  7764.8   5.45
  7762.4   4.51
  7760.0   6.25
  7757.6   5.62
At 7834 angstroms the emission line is H-alpha 6563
